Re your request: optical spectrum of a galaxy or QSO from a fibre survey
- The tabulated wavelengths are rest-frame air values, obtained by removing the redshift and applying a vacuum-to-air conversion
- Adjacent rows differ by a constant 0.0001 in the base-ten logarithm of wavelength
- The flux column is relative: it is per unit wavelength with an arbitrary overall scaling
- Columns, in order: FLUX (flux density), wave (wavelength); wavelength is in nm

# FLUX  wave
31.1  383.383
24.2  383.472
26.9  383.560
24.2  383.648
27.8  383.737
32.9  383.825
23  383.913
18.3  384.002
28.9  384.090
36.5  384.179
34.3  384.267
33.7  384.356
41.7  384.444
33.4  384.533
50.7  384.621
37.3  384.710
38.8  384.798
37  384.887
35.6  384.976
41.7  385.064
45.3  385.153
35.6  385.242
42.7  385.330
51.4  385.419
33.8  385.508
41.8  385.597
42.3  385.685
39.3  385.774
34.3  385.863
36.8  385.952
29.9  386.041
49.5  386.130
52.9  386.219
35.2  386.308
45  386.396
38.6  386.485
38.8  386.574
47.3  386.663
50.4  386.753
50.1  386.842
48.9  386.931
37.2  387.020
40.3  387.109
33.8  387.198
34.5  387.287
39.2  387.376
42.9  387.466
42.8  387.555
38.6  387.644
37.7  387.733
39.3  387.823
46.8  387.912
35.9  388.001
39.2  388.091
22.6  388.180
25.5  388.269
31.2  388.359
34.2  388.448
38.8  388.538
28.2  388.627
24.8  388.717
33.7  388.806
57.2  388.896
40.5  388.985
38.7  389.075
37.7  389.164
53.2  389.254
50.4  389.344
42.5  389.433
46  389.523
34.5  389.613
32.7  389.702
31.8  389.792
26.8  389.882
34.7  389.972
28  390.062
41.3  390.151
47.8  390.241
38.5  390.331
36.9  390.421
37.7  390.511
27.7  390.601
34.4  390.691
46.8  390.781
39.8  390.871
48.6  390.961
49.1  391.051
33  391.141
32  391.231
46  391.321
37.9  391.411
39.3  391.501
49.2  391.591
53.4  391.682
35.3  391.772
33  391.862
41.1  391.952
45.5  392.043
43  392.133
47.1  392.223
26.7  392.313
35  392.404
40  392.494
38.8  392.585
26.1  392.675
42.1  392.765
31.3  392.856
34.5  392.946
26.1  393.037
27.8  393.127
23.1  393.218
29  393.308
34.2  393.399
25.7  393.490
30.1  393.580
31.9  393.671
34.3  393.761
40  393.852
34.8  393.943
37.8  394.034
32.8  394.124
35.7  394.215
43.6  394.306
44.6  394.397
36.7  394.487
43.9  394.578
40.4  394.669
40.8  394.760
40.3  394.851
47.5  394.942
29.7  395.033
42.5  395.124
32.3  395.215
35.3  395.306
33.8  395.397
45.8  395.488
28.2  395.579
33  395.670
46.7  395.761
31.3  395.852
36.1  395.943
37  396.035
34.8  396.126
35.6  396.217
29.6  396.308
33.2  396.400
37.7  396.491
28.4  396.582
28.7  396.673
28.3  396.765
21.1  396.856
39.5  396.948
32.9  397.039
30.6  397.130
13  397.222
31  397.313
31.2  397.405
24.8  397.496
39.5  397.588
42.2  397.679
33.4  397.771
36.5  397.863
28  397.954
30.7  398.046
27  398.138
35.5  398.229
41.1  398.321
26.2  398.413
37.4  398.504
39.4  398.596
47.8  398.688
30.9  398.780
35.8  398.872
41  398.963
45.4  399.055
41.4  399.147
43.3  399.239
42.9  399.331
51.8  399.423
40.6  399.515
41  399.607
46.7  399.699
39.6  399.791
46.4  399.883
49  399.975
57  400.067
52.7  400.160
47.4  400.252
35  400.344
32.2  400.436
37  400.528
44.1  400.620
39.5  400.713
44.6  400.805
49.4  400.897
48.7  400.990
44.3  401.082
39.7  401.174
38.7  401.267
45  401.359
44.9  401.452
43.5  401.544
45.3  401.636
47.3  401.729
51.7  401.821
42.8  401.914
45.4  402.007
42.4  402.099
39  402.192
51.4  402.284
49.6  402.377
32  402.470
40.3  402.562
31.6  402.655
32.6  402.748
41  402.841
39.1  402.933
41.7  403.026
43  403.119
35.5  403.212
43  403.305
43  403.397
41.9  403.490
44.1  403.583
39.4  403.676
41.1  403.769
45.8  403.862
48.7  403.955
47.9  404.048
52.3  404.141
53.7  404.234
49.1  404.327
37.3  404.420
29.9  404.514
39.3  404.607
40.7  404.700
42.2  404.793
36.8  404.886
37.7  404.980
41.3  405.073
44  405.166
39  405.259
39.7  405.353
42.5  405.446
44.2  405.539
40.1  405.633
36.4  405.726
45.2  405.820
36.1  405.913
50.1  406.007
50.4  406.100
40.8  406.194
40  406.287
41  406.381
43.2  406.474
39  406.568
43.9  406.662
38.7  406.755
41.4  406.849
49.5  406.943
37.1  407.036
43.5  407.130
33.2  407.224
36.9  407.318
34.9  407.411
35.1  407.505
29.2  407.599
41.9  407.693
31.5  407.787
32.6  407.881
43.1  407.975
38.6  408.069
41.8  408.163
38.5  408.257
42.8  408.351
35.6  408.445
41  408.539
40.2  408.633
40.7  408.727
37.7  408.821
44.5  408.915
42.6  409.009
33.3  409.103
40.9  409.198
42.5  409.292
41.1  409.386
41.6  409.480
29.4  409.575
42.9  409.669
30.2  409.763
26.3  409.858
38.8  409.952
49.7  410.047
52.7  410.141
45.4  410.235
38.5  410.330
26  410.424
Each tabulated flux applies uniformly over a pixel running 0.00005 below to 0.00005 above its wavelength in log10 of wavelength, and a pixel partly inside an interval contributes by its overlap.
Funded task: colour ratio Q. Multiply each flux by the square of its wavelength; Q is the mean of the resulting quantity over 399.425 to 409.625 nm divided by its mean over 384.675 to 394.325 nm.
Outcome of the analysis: 1.2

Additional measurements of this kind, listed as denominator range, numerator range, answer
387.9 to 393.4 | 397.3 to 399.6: 1.04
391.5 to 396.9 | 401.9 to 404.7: 1.23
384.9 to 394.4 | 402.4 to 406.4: 1.17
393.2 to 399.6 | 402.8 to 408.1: 1.21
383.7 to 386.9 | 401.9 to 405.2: 1.18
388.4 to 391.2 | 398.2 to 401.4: 1.15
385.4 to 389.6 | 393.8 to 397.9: 0.92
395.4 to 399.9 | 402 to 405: 1.21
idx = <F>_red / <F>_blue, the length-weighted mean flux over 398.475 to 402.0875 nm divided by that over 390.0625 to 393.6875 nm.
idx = 1.2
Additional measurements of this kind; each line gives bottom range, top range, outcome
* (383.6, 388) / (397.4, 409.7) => 1.05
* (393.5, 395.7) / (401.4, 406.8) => 1.14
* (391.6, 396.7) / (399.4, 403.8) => 1.19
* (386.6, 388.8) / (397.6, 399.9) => 1.03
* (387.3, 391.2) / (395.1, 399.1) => 0.90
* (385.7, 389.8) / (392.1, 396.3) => 0.91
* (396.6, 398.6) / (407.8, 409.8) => 1.24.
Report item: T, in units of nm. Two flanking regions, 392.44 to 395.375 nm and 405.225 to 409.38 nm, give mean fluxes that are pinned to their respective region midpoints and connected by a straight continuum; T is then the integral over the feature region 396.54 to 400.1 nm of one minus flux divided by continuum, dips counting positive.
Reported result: 0.044 nm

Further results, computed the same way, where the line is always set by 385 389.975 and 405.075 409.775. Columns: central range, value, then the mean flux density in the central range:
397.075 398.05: 0.212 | 31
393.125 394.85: 0.180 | 35.4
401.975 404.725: -0.157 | 42.1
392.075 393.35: 0.187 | 33.8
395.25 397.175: 0.288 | 33.7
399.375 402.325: -0.354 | 44.5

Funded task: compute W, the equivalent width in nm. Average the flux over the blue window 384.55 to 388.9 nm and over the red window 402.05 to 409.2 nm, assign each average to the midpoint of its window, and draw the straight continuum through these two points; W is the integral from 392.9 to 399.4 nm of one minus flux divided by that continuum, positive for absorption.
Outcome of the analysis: 0.831 nm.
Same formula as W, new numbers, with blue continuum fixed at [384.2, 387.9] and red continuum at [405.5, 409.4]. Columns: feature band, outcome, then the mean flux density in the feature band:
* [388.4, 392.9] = 0.183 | 38.8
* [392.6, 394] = 0.303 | 31.6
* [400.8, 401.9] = -0.139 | 45.2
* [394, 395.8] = 0.079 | 38.6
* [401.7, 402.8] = -0.054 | 42.1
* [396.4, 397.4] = 0.270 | 29.4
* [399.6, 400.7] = -0.104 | 44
